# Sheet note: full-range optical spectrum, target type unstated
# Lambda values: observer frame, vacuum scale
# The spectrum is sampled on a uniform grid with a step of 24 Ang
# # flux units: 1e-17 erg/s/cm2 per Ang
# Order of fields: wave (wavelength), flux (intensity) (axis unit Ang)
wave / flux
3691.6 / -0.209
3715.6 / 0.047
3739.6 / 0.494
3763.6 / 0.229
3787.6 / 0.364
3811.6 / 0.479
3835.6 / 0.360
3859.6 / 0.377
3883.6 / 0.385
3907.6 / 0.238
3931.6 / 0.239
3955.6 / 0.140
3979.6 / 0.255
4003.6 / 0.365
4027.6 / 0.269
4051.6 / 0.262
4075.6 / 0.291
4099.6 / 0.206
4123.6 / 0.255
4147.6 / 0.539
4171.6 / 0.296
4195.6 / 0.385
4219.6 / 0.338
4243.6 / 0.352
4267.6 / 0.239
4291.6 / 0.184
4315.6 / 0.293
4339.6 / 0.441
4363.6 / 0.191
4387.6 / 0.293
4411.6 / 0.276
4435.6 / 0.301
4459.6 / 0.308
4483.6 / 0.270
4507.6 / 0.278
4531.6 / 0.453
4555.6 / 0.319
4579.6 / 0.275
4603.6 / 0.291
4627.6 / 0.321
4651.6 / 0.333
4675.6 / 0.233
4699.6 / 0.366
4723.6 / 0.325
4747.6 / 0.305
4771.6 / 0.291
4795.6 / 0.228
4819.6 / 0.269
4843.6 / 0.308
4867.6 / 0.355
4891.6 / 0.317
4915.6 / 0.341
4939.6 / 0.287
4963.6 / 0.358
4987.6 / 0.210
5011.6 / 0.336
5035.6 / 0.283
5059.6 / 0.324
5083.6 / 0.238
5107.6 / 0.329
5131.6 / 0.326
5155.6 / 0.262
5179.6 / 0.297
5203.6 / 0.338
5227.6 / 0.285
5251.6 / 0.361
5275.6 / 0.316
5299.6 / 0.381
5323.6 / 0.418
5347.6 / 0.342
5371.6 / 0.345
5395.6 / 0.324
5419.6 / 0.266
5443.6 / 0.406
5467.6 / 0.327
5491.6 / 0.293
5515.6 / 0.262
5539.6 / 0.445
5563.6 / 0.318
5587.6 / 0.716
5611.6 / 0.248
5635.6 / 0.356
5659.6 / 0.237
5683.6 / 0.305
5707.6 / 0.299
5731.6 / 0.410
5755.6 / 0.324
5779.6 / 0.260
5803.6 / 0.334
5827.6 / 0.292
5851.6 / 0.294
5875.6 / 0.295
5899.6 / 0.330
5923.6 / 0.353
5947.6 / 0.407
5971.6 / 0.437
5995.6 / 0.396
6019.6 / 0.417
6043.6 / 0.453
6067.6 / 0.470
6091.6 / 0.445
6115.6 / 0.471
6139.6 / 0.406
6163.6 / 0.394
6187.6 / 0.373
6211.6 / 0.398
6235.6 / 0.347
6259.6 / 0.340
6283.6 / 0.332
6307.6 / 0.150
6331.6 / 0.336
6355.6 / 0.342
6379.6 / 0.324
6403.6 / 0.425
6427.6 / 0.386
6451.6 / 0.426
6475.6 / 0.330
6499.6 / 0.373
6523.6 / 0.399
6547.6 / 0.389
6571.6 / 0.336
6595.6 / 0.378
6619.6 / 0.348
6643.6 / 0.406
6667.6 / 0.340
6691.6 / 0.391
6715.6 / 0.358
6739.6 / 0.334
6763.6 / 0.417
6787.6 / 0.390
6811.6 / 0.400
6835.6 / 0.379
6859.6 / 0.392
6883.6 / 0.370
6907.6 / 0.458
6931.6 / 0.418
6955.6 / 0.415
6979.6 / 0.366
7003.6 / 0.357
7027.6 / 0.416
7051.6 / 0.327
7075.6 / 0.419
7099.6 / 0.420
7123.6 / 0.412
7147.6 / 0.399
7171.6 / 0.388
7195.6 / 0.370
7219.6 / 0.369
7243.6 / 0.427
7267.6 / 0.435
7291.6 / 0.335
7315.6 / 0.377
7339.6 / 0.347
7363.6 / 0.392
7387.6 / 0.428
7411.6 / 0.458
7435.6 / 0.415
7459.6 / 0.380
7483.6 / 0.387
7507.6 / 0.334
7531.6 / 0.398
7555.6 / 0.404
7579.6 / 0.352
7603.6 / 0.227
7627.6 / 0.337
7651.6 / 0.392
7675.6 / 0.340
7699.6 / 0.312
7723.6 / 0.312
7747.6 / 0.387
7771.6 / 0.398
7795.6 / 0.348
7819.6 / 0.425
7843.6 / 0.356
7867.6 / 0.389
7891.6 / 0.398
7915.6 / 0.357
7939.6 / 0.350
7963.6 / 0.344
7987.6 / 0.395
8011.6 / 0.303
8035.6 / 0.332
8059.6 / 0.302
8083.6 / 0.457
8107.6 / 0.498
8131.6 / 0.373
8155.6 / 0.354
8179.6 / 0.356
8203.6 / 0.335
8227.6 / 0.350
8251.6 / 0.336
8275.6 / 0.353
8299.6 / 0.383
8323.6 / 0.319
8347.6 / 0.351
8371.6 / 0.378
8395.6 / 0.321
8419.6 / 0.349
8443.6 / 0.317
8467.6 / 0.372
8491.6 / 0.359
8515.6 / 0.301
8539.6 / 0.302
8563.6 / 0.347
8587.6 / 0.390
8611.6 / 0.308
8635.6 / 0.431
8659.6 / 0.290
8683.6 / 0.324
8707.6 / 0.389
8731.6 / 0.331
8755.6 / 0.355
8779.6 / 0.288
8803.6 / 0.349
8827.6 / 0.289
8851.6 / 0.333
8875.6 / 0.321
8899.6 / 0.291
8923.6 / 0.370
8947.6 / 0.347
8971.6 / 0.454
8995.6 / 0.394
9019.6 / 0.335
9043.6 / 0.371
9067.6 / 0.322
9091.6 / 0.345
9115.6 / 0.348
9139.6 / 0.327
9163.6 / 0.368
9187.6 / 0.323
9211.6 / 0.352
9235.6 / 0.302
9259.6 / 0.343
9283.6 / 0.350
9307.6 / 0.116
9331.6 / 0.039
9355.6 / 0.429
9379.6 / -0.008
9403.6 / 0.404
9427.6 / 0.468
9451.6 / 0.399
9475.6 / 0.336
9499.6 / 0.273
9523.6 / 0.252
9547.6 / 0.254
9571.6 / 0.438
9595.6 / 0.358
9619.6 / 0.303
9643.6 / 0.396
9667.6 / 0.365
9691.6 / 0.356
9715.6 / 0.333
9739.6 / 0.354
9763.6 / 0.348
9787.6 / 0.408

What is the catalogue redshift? 0.234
